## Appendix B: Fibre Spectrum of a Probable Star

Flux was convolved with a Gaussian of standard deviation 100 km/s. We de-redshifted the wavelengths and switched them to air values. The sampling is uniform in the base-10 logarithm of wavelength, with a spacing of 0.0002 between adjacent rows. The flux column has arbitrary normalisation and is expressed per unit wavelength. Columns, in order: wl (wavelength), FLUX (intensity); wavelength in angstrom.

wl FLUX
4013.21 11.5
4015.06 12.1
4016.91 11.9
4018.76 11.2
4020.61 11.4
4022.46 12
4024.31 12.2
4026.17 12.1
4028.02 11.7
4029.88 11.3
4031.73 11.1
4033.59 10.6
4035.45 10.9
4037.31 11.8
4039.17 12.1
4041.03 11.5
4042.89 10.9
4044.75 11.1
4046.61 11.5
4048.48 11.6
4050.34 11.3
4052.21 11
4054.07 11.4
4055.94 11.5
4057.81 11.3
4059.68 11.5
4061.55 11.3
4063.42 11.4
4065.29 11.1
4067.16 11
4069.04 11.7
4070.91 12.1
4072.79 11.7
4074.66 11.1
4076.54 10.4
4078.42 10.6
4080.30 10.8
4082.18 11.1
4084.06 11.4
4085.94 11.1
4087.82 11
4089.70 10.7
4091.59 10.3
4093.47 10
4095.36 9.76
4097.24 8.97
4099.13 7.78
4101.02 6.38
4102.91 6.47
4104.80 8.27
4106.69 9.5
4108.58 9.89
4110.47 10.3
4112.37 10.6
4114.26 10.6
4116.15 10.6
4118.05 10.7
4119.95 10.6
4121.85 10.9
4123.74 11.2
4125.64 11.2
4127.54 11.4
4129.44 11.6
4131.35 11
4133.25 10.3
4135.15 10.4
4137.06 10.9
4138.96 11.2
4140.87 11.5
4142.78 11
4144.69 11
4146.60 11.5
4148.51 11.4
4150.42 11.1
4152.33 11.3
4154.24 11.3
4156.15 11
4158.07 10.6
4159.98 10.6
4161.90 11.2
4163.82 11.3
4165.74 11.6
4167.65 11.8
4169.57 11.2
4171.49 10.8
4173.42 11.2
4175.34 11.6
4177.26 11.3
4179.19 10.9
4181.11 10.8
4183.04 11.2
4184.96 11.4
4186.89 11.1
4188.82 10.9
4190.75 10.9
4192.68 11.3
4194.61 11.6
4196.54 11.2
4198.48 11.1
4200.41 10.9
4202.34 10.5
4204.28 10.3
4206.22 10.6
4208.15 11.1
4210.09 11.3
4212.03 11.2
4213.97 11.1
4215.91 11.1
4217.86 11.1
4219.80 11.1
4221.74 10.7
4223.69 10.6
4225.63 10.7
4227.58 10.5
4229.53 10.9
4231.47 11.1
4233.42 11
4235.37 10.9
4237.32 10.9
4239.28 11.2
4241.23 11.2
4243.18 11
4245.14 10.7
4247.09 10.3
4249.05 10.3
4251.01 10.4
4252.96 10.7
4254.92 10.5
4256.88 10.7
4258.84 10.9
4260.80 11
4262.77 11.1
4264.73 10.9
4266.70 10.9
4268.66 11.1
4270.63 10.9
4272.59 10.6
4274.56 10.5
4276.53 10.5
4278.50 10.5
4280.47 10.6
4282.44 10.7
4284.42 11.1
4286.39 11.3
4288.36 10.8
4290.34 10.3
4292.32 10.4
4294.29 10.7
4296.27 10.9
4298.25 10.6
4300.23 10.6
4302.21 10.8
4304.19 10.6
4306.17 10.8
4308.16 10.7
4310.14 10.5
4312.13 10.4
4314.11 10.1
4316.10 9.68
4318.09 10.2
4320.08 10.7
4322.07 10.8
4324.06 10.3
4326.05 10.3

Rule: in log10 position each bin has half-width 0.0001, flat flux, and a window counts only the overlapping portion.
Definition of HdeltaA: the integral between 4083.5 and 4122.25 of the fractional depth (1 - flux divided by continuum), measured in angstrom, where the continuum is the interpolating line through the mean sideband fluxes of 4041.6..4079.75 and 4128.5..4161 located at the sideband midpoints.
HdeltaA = 4.8 angstrom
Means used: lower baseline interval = 11.3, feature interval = 9.77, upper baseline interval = 11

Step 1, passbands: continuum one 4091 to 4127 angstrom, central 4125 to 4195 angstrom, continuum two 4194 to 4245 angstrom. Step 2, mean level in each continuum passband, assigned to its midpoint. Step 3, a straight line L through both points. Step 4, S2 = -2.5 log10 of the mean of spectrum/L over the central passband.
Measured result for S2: -0.09 mag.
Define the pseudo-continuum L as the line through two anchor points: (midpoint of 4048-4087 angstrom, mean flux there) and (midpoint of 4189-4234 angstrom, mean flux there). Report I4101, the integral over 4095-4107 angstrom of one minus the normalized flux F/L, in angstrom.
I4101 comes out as 3.4 angstrom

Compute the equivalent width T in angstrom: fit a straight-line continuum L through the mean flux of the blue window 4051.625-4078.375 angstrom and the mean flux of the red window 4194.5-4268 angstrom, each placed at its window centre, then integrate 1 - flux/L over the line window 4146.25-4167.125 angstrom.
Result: -0.2 angstrom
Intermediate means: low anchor 11.3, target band 11.2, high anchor 10.9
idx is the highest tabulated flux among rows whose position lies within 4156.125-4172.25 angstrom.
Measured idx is 11.8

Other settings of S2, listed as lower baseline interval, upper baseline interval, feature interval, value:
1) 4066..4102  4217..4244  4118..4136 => -0.04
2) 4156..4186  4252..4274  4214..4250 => 0.01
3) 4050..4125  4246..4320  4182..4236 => -0.04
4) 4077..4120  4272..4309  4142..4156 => -0.12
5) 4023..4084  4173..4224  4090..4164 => 0.08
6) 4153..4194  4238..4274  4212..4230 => 0.01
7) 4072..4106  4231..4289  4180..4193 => -0.07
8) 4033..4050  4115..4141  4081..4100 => 0.09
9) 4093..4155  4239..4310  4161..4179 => -0.09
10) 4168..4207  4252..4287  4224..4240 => 0.00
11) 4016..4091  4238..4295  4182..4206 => -0.01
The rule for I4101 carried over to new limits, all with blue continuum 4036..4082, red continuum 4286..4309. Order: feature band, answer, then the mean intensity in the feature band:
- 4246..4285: 0.25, 10.7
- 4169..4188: -0.25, 11.1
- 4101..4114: 2.49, 9.04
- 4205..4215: -0.11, 11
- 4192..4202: -0.20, 11.2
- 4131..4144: 0.25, 10.9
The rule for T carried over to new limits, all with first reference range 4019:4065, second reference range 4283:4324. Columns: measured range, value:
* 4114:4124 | 0.4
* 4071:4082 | 0.3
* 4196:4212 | 0.0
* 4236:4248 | -0.1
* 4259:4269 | -0.2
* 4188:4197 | -0.2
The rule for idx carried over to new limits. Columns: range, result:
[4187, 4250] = 11.6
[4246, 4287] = 11.3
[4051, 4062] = 11.5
